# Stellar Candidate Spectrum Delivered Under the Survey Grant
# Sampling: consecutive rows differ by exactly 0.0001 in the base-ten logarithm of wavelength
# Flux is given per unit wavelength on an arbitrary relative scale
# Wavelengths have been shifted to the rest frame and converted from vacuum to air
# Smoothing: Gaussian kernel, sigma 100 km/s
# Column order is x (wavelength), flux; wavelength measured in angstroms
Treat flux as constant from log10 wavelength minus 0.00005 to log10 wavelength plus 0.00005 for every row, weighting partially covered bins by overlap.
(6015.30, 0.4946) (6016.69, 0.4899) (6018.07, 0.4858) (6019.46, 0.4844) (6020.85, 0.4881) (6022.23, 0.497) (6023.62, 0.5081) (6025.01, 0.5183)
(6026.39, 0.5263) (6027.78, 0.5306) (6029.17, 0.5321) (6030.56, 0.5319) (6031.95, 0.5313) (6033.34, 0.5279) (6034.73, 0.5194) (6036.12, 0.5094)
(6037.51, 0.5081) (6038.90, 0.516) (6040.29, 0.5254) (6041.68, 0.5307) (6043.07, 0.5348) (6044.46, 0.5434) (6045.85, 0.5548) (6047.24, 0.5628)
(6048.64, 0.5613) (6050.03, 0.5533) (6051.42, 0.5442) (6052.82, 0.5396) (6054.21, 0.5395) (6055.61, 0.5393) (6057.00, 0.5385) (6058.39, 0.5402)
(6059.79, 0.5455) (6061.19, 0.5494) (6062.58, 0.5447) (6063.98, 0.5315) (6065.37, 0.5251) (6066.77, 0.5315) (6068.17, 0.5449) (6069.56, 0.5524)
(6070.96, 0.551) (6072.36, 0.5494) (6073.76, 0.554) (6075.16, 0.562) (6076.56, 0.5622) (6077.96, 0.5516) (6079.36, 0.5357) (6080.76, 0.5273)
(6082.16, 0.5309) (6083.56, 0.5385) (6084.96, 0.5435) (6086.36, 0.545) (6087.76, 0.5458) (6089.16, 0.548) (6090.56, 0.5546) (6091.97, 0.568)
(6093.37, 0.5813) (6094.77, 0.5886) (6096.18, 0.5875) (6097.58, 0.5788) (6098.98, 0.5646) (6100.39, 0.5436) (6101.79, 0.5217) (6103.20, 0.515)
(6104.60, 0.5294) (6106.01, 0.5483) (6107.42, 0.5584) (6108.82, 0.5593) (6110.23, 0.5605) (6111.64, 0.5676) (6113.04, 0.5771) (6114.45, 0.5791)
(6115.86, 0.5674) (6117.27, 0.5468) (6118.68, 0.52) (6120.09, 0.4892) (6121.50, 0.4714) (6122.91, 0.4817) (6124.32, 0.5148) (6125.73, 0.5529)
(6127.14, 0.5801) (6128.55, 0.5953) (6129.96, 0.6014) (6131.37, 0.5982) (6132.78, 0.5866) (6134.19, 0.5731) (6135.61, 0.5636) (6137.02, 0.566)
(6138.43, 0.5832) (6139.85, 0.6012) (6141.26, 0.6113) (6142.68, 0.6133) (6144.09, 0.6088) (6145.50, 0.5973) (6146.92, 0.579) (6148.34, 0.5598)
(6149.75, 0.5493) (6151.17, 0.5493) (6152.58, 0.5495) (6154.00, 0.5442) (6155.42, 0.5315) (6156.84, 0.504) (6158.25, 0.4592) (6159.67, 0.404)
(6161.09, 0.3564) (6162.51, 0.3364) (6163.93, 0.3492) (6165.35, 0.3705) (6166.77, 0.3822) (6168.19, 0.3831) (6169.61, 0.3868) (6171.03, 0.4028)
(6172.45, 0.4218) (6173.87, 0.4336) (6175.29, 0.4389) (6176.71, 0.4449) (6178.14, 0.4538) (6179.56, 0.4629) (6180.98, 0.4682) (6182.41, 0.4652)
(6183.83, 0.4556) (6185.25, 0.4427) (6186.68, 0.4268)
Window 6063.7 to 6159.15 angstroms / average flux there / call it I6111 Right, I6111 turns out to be 0.554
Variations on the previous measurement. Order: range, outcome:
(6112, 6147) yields 0.566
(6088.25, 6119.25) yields 0.558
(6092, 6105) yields 0.558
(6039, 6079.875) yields 0.544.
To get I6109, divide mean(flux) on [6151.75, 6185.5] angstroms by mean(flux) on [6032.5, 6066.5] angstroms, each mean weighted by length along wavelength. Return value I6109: 0.81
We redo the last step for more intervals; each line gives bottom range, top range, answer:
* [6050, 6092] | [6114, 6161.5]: 1.01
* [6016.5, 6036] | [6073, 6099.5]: 1.09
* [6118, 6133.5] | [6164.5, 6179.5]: 0.76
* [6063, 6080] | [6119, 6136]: 1.01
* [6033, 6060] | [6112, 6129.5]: 1.01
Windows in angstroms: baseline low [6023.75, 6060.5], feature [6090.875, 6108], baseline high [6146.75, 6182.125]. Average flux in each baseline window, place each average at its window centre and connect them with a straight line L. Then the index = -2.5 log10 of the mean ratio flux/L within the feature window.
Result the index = -0.13 mag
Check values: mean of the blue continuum 0.534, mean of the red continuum 0.451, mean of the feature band 0.557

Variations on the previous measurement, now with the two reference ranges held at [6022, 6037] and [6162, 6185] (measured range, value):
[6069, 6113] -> -0.161 mag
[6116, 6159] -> -0.246 mag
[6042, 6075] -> -0.093 mag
